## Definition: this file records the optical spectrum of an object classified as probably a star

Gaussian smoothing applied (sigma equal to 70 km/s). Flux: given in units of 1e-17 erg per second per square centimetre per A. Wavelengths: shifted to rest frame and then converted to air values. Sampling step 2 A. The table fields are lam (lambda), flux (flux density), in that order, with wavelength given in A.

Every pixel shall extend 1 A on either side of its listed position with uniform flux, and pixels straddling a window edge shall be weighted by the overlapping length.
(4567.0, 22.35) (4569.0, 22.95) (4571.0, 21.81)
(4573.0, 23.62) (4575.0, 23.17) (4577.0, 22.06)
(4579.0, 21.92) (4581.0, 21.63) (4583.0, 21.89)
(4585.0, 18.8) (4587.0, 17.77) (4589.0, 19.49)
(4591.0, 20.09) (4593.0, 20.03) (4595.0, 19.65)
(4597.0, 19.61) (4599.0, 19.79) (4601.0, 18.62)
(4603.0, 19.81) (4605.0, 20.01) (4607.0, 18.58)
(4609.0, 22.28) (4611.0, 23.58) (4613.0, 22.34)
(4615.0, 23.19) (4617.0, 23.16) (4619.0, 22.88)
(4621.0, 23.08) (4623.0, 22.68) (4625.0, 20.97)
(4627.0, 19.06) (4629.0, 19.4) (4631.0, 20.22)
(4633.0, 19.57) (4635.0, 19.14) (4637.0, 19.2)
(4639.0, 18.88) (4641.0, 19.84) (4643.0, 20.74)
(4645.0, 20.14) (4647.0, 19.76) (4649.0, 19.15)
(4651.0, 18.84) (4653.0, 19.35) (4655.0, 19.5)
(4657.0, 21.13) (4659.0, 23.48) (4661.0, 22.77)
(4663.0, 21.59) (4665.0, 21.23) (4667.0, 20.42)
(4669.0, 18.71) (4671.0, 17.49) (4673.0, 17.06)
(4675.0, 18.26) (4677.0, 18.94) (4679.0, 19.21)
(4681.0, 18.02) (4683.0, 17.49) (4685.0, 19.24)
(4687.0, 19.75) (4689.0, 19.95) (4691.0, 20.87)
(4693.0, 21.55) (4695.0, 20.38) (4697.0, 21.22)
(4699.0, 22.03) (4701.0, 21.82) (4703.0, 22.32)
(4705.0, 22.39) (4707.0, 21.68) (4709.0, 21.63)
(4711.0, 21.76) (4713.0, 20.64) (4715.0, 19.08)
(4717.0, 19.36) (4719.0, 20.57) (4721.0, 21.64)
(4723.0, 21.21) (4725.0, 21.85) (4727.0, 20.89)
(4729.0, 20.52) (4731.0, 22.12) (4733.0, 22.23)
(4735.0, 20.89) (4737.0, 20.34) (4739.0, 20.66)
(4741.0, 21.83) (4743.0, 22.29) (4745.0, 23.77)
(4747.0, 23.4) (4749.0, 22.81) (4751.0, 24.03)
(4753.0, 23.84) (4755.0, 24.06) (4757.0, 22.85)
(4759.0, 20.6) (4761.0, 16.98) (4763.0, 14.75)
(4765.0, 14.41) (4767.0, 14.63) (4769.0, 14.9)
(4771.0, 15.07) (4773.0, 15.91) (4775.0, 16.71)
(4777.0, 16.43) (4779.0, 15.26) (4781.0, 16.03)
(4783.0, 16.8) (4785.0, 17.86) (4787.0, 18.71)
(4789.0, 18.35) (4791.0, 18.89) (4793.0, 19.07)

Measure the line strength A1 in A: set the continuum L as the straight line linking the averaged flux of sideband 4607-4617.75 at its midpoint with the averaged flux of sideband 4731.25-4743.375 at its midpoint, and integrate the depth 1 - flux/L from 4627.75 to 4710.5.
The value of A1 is 7.0 A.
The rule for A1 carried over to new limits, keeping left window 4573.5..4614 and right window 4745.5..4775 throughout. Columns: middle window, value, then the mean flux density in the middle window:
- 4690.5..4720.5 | -2.35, 21.2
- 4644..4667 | -0.65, 20.6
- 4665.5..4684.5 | 1.33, 18.5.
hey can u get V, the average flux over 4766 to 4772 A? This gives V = 14.9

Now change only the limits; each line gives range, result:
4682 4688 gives 18.8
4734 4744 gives 21.2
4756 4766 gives 17.9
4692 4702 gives 21.4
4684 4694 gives 20.3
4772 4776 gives 16.3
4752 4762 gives 21.7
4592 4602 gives 19.5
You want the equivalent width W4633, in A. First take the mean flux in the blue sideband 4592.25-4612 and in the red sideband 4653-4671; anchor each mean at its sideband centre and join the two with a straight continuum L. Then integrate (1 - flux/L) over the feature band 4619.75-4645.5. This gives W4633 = 0.3 A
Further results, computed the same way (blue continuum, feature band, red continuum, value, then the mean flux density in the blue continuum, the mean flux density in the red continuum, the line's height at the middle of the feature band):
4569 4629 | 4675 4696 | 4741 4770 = 1.19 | 21.1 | 20.3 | 20.6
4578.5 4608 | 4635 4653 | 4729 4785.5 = 0.13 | 19.8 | 19.4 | 19.7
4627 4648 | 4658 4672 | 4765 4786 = -1.40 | 19.7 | 15.9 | 18.9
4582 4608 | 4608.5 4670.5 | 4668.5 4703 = -3.88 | 19.5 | 19.6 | 19.6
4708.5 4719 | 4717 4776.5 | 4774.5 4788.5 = -4.43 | 20.4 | 16.9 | 18.7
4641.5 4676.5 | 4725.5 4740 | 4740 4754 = 0.96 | 20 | 23.1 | 22.6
